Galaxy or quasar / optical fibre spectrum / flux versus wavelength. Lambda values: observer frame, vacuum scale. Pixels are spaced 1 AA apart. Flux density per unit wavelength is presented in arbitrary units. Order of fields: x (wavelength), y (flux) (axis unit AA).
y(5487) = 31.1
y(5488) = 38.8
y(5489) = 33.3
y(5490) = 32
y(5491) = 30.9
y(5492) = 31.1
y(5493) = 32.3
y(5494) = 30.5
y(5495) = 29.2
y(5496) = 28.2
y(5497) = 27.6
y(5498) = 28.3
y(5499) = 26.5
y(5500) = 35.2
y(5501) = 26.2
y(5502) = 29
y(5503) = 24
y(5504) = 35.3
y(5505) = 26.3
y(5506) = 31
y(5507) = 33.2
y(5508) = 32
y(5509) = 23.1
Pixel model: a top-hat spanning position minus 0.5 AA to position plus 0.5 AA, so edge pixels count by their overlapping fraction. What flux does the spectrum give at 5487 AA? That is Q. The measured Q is 31.1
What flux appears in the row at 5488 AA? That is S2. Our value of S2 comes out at 38.8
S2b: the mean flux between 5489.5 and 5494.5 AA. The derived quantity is 31.4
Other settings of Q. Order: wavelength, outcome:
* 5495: 29.2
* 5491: 30.9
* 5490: 32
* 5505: 26.3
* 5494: 30.5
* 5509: 23.1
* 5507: 33.2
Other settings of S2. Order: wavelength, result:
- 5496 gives 28.2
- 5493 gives 32.3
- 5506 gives 31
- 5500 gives 35.2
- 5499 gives 26.5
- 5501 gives 26.2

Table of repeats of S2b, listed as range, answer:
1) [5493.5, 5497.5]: 28.9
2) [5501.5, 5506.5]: 29.1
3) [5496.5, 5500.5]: 29.4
